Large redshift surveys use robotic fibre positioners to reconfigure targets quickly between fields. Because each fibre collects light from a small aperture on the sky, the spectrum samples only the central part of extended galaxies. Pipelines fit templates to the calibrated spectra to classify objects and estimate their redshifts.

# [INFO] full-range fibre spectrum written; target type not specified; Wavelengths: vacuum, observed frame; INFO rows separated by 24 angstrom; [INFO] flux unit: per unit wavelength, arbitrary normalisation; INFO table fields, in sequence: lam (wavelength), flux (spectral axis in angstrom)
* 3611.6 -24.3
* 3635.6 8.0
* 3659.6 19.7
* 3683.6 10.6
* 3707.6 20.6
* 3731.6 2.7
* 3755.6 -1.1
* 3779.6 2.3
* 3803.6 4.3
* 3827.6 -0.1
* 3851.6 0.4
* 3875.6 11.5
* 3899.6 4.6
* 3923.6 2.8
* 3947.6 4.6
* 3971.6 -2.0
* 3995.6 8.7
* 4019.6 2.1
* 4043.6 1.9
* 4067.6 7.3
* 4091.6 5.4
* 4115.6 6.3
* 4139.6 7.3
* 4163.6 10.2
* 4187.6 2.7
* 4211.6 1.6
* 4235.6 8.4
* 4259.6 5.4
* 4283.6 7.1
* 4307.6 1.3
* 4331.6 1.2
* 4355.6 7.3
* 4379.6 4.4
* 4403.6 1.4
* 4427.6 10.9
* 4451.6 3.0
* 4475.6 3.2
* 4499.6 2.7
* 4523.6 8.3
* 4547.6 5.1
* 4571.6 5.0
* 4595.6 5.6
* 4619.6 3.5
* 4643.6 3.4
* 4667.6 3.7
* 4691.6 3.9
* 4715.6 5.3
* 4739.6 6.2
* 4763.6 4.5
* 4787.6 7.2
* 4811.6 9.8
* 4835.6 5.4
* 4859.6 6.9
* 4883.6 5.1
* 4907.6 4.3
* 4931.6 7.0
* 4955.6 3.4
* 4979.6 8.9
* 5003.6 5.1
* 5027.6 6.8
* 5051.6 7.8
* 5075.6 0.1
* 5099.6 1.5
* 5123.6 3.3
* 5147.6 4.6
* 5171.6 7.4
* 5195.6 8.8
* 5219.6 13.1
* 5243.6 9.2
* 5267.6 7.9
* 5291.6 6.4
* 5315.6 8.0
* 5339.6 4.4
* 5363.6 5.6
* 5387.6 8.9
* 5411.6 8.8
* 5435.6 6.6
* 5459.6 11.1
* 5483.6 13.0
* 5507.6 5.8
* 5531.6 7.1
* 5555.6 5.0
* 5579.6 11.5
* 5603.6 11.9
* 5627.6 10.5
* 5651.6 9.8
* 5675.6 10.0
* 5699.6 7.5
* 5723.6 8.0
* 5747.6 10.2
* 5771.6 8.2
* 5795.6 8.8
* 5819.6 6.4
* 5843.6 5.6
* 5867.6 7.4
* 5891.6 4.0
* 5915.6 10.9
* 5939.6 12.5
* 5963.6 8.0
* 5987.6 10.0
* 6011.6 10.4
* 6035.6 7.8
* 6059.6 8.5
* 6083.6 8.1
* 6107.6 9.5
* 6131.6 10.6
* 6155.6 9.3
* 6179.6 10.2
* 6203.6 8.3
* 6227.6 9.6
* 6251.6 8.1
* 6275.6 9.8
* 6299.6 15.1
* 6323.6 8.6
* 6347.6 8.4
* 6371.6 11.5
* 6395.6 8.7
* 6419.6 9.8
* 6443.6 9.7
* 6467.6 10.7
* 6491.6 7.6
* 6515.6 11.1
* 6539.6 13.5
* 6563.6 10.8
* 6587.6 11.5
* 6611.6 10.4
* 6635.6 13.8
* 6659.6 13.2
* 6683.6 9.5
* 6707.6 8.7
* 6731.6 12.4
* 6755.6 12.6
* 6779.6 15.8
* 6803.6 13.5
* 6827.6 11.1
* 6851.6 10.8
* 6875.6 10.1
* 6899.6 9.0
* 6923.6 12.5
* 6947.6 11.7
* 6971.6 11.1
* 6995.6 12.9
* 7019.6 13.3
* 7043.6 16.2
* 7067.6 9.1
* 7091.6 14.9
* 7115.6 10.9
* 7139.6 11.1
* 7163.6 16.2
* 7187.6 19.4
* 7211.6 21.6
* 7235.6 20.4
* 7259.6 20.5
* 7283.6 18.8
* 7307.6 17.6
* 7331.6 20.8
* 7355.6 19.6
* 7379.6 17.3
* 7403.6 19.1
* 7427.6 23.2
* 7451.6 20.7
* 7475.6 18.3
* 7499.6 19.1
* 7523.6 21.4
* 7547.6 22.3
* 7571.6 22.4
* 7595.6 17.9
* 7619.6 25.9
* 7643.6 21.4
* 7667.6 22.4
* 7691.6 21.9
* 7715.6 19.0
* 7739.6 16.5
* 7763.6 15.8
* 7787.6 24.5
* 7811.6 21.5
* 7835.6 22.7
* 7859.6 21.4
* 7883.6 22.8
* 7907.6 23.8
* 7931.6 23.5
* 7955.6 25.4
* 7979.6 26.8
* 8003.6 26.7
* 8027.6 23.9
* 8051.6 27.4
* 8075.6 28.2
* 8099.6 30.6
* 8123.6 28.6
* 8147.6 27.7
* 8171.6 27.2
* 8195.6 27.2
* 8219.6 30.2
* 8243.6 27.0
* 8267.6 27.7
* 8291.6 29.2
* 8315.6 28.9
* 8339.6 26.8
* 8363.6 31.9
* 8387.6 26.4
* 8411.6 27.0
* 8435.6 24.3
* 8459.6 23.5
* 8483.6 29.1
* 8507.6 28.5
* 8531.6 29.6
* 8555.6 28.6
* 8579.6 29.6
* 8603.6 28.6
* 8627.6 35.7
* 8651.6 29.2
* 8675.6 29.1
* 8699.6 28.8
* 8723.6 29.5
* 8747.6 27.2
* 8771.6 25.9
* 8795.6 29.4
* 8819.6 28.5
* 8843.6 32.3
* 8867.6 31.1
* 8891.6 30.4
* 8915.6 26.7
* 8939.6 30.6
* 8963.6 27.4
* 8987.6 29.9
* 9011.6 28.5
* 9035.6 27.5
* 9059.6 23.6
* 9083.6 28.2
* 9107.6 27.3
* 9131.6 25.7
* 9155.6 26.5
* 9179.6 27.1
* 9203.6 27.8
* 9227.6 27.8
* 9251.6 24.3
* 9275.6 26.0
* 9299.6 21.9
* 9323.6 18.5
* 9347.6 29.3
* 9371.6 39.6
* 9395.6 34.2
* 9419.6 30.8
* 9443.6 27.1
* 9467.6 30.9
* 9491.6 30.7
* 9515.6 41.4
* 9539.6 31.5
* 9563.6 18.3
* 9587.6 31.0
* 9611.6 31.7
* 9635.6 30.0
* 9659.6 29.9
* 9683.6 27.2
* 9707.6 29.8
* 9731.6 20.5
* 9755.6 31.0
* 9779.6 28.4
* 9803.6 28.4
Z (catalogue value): 0.80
